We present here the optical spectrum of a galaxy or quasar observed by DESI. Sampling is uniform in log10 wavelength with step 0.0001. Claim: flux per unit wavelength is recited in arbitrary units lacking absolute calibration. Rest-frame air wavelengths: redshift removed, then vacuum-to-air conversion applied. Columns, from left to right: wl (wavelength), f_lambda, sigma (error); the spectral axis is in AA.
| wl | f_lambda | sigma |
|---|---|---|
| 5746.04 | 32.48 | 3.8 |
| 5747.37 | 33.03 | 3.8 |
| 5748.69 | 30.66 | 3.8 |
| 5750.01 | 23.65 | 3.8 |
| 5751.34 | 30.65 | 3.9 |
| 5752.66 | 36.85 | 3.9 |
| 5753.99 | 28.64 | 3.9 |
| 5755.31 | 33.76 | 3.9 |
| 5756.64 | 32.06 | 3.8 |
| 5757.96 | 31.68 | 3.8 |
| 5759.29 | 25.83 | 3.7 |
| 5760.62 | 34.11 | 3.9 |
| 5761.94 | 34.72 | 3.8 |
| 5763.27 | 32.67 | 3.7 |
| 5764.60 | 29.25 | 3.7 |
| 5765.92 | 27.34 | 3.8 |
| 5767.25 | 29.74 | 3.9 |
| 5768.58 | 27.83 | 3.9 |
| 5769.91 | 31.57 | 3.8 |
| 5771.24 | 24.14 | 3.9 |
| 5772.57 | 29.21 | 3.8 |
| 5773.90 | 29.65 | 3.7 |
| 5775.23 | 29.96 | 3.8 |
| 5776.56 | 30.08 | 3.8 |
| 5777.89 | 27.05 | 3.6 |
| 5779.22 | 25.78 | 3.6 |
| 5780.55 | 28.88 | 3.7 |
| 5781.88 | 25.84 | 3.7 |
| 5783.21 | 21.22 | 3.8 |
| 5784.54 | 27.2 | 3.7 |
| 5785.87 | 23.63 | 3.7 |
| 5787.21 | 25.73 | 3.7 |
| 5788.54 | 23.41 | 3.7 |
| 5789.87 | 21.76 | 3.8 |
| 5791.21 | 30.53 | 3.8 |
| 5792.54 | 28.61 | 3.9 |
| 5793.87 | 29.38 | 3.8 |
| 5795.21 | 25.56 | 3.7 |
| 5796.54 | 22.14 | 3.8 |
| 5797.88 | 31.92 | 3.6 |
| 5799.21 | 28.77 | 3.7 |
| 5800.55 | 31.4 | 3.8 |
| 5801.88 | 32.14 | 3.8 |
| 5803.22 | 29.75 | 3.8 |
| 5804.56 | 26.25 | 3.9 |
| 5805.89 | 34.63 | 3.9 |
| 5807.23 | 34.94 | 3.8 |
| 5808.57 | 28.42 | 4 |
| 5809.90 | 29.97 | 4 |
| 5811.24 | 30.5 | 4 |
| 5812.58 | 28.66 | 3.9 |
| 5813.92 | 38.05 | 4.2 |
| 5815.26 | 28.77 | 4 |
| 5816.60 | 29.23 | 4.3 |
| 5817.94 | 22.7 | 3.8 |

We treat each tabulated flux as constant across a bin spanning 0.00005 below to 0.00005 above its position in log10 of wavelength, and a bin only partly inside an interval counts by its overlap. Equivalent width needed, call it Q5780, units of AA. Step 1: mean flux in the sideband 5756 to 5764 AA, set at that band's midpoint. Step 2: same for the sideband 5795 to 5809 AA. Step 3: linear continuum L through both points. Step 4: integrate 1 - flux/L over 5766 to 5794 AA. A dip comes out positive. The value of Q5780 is 3.36 AA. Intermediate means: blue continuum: 31.8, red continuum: 29.8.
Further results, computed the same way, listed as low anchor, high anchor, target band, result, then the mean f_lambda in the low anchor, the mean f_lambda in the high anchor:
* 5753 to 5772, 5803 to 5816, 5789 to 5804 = 1.2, 30.3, 31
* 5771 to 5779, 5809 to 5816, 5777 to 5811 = 2.2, 28.4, 31.1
